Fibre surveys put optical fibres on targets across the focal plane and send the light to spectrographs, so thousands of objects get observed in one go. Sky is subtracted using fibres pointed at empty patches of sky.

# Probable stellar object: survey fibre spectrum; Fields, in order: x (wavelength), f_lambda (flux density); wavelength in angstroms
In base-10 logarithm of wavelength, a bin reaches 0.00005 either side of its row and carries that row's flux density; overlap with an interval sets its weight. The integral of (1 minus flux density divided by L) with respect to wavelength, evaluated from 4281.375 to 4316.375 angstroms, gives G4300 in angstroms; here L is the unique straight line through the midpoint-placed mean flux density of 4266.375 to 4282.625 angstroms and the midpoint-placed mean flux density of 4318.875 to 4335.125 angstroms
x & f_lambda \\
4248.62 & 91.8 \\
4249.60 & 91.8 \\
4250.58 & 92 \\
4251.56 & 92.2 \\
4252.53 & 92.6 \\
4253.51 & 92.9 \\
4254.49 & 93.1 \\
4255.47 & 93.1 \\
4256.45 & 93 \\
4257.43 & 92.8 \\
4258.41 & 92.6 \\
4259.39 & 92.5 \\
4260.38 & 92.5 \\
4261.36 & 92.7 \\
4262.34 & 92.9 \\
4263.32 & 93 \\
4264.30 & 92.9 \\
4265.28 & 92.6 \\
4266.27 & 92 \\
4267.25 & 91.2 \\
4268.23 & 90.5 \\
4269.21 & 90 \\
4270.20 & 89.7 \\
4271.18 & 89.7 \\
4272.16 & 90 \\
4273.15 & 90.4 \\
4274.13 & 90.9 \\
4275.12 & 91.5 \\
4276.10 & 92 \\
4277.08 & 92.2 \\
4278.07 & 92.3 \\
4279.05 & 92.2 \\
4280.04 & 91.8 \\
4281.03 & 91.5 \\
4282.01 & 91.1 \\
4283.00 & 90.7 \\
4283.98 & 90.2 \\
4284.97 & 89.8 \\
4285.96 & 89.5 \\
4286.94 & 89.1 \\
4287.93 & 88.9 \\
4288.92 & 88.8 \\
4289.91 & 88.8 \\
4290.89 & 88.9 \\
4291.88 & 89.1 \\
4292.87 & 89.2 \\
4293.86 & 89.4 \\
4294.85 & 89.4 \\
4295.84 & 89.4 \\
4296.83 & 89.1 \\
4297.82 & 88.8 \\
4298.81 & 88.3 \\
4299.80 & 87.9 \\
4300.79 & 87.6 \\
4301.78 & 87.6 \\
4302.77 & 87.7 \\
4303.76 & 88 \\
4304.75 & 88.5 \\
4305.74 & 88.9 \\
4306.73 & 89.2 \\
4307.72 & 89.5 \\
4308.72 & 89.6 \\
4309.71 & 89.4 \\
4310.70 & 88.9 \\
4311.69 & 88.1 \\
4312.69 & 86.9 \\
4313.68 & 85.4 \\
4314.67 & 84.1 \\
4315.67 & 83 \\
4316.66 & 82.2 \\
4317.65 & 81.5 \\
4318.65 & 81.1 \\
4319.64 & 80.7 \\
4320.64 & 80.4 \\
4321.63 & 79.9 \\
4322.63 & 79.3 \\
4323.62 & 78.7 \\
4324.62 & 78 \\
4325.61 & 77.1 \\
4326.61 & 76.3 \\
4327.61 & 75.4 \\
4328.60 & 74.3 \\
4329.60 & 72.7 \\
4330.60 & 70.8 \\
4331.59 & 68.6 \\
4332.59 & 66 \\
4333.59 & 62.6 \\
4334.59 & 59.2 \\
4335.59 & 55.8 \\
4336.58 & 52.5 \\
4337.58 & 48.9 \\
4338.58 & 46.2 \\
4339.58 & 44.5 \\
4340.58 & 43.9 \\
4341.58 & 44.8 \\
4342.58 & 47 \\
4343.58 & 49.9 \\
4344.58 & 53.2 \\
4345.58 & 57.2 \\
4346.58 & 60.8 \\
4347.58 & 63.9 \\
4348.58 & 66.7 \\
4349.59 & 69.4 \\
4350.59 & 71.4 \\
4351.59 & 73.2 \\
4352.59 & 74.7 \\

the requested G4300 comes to -2.3 angstroms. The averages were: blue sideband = 91.1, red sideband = 73.8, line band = 88.5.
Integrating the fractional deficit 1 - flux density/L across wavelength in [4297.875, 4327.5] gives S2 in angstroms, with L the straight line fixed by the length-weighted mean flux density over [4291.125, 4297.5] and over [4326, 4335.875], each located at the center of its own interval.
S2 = -2.2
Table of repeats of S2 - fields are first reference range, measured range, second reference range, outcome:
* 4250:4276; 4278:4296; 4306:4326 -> -0.36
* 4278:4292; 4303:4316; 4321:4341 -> -1.78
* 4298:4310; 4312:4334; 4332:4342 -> -3.24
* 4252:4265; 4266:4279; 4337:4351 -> -0.66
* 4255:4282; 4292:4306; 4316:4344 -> -1.65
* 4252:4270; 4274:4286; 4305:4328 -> -0.27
